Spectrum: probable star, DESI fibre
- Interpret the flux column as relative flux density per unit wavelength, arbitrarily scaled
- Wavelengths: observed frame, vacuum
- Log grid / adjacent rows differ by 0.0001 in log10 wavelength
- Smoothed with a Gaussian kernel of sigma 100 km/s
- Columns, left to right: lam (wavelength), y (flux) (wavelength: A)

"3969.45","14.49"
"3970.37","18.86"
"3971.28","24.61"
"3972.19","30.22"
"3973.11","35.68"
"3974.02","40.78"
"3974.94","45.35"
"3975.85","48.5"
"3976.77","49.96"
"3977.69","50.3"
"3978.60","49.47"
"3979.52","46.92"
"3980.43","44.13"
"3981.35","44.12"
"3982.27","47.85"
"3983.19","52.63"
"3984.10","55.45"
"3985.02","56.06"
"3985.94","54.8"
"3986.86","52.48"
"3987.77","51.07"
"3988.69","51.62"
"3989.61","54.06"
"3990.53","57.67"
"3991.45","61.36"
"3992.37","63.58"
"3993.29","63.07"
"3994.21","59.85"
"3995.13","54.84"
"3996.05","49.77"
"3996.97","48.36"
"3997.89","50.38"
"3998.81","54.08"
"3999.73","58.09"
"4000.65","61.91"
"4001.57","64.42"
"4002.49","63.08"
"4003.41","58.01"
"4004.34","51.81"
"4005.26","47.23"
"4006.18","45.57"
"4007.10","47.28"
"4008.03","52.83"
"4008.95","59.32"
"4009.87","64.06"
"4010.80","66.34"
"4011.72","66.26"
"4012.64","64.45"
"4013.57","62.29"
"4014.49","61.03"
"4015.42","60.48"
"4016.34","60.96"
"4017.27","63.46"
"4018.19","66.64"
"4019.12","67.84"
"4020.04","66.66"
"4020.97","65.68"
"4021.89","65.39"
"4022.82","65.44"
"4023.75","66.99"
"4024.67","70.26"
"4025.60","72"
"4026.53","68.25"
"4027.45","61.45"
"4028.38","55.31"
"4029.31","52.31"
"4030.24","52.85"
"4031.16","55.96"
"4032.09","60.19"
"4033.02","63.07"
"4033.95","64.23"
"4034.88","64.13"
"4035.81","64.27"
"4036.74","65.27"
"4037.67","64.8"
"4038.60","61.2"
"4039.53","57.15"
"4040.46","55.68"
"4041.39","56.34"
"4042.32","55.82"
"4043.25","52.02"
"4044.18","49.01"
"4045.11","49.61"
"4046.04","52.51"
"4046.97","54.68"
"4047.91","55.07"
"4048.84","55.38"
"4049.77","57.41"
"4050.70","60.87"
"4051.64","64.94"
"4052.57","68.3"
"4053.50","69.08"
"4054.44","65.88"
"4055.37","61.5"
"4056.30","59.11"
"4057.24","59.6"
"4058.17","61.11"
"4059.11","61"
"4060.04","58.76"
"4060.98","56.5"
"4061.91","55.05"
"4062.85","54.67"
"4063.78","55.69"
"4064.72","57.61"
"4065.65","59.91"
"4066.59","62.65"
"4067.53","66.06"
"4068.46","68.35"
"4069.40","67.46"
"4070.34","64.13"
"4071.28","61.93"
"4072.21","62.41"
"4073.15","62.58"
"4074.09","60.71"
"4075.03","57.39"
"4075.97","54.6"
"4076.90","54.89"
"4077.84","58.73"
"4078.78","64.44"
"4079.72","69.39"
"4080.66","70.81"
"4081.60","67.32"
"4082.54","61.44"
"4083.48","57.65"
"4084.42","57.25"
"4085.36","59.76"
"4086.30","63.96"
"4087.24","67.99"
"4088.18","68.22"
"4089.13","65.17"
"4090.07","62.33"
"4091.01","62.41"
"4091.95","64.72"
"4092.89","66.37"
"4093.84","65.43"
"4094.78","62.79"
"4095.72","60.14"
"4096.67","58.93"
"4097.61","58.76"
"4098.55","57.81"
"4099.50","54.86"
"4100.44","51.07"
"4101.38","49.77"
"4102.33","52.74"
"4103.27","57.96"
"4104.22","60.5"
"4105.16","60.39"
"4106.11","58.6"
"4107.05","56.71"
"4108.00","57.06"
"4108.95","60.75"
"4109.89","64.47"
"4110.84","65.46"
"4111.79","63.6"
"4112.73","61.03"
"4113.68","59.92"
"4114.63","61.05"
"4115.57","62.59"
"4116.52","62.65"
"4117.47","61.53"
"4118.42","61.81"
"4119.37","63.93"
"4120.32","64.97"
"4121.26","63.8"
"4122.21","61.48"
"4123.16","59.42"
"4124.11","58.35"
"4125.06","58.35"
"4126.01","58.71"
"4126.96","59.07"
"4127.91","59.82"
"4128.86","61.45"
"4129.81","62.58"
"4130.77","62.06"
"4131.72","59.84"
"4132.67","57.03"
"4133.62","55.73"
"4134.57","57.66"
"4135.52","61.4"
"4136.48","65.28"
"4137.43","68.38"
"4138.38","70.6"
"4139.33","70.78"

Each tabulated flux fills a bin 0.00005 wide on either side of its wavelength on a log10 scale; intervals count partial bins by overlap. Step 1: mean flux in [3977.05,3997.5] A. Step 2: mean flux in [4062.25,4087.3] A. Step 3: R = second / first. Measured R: 1.2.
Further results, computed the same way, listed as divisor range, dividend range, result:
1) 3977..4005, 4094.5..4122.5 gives 1.10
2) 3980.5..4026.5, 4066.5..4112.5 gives 1.05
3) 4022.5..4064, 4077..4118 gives 1.02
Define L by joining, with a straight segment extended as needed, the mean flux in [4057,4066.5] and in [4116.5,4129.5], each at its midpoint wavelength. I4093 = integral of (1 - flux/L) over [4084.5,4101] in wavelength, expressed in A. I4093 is -0.6 A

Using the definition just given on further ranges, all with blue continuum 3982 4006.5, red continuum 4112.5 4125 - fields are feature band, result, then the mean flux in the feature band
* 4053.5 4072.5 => -0.77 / 61.2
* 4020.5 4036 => -1.57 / 62.8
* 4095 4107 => 0.75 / 56.9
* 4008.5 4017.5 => -1.06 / 62.8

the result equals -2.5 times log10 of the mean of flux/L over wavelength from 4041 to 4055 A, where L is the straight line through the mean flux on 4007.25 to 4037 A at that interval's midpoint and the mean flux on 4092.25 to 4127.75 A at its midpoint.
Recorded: 0.08 mag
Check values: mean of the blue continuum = 62.8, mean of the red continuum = 60.1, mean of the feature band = 57.8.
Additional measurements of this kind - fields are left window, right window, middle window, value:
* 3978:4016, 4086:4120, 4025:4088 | -0.03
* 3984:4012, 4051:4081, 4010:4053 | -0.04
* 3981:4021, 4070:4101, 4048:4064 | 0.00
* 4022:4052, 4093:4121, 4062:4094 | -0.05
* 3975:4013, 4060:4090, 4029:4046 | 0.01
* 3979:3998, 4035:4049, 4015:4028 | -0.19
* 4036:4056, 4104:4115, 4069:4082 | -0.05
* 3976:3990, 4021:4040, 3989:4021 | -0.05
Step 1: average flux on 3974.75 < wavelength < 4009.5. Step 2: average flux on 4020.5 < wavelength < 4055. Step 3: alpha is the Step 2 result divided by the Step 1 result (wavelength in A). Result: 1.13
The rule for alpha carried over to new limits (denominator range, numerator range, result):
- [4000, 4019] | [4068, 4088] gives 1.05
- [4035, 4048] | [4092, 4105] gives 1.03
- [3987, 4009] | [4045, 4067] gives 1.07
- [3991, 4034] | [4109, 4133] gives 1.02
